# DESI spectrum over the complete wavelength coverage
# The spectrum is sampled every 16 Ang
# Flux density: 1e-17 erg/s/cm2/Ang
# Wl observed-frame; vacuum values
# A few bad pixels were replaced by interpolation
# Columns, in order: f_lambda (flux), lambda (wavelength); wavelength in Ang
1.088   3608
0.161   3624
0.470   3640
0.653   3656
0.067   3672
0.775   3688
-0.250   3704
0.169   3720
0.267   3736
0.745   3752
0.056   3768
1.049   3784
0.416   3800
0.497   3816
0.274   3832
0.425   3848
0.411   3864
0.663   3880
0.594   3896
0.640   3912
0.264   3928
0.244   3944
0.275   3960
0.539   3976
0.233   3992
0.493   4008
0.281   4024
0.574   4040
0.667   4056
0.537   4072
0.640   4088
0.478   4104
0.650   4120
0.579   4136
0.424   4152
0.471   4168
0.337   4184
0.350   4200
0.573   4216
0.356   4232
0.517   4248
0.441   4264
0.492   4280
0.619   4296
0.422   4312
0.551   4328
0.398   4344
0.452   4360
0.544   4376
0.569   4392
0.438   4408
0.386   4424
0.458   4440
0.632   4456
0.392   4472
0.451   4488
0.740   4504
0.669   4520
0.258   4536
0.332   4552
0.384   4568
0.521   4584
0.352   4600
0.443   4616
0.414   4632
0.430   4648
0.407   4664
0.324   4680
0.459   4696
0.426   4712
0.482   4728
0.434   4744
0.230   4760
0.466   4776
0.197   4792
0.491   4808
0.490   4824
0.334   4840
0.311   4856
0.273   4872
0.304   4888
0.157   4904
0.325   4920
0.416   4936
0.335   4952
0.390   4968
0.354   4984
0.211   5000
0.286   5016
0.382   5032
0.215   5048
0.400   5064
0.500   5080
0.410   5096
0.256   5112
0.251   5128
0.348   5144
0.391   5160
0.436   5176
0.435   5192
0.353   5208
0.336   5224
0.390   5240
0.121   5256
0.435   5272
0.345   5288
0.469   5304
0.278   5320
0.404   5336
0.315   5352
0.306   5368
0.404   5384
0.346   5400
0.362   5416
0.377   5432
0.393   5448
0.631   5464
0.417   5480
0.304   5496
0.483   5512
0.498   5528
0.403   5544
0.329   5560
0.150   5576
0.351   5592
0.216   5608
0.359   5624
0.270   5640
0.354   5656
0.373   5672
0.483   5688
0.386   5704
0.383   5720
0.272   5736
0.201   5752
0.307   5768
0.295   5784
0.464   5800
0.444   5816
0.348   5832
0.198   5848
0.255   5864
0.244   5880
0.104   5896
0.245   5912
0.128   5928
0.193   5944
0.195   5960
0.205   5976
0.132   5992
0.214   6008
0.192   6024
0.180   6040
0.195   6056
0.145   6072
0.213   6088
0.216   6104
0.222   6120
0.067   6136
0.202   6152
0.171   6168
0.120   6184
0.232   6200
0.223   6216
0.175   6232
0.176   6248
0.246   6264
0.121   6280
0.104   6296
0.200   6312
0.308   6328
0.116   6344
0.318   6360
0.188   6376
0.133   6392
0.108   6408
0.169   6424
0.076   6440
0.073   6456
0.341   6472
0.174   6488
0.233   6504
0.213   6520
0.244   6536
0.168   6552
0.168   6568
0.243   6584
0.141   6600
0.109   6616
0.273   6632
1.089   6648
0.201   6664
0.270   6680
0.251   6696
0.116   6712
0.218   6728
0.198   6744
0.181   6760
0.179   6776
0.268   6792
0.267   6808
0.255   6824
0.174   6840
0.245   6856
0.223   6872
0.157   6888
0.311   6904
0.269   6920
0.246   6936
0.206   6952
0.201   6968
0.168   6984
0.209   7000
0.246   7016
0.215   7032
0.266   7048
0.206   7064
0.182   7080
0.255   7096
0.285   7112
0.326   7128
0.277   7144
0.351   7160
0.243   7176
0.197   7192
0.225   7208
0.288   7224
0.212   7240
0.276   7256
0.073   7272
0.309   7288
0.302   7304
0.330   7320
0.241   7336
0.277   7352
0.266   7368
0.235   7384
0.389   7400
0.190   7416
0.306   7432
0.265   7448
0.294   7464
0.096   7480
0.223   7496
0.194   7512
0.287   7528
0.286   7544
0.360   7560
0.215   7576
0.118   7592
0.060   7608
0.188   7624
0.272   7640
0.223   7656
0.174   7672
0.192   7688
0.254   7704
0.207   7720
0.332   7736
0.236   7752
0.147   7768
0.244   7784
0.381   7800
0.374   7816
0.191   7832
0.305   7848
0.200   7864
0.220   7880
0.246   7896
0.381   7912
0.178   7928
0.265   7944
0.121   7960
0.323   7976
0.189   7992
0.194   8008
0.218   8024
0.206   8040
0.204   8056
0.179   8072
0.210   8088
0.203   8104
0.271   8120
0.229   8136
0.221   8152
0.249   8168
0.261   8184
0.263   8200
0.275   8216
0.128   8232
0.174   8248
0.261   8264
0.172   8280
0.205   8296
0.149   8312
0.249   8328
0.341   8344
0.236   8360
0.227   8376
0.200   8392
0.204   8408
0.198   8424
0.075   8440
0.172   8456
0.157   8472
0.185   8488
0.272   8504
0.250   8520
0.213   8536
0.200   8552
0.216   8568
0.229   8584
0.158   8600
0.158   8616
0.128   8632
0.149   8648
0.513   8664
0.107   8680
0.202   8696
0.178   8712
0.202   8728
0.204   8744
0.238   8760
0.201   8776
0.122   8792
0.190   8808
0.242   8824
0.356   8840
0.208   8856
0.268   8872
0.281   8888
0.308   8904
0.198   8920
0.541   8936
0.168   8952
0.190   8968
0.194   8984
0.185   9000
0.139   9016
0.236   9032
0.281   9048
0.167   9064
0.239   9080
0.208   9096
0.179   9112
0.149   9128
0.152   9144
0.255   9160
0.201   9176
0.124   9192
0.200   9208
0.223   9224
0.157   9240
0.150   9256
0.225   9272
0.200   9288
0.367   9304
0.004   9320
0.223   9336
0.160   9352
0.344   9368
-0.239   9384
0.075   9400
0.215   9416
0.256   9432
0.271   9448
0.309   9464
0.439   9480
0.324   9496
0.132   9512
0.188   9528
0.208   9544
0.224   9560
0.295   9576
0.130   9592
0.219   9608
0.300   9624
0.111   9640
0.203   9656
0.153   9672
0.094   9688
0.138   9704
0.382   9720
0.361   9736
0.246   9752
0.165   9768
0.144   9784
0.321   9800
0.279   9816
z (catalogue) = 0.78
